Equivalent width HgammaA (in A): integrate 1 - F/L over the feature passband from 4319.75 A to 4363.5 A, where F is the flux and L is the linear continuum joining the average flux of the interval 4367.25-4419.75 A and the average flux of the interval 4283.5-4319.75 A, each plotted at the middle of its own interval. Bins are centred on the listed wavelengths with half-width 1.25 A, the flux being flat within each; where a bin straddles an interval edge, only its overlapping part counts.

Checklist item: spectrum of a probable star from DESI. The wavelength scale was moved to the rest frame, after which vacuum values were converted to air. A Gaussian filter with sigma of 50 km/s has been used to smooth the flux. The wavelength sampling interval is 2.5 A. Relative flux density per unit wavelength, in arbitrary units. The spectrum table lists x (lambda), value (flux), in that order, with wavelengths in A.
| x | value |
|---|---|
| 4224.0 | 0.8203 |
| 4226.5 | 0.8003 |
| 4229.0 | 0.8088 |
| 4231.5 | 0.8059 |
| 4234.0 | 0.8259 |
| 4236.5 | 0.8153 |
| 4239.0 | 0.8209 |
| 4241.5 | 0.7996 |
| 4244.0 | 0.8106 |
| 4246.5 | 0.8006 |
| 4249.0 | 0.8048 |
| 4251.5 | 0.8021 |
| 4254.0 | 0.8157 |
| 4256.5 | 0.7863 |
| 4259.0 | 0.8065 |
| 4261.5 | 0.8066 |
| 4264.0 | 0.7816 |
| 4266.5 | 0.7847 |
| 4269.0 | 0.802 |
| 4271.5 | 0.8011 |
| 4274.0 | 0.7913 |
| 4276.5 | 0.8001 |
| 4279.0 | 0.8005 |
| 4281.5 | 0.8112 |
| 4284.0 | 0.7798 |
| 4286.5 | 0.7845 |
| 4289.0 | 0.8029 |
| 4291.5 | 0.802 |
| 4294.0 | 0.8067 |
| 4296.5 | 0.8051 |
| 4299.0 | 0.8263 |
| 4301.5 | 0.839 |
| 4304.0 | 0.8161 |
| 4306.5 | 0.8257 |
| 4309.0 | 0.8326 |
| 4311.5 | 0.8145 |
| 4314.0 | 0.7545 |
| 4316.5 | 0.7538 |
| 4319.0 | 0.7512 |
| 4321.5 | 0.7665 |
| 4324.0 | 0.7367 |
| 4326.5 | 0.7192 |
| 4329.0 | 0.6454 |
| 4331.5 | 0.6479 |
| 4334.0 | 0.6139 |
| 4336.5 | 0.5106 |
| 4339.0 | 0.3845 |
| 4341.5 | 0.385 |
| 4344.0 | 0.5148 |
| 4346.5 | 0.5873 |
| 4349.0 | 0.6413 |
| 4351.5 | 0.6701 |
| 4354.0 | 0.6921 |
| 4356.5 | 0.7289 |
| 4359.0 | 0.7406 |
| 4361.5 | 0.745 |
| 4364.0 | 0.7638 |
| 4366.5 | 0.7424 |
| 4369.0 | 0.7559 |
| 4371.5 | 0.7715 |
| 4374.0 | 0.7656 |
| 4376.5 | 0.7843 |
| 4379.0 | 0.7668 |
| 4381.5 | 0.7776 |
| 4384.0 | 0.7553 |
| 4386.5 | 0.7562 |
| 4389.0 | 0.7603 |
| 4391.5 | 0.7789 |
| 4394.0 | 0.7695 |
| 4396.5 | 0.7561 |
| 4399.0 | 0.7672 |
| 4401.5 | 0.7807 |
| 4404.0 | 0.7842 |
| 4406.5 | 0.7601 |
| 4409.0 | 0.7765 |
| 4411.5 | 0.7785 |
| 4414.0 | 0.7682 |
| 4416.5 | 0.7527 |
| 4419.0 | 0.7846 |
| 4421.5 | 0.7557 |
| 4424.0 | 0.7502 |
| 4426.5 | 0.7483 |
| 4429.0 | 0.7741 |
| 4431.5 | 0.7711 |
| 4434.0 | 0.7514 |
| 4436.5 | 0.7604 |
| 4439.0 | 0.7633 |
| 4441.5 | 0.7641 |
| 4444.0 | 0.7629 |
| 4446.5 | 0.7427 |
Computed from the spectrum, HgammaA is 8.45 A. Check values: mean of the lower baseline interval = 0.801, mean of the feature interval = 0.635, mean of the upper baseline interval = 0.769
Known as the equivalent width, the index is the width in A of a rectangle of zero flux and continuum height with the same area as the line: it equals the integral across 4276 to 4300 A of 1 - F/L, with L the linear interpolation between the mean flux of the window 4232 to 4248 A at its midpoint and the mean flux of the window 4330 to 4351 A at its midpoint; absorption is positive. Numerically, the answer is -4.2 A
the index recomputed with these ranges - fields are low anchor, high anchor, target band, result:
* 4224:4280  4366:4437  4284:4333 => 0.9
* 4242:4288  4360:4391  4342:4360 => 3.0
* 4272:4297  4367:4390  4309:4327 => 0.5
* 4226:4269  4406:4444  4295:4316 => -0.5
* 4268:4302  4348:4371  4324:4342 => 4.2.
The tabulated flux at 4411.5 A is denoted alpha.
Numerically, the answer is 0.7785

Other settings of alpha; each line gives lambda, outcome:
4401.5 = 0.7807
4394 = 0.7695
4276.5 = 0.8001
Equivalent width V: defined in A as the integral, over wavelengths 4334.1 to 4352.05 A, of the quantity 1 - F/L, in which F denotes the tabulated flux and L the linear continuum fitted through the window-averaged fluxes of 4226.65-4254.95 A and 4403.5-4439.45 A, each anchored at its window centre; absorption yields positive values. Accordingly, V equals 5.9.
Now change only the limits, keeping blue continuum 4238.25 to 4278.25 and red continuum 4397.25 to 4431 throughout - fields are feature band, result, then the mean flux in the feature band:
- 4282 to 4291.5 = 0.03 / 0.793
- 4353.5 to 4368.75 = 0.78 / 0.739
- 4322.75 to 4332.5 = 1.21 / 0.688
